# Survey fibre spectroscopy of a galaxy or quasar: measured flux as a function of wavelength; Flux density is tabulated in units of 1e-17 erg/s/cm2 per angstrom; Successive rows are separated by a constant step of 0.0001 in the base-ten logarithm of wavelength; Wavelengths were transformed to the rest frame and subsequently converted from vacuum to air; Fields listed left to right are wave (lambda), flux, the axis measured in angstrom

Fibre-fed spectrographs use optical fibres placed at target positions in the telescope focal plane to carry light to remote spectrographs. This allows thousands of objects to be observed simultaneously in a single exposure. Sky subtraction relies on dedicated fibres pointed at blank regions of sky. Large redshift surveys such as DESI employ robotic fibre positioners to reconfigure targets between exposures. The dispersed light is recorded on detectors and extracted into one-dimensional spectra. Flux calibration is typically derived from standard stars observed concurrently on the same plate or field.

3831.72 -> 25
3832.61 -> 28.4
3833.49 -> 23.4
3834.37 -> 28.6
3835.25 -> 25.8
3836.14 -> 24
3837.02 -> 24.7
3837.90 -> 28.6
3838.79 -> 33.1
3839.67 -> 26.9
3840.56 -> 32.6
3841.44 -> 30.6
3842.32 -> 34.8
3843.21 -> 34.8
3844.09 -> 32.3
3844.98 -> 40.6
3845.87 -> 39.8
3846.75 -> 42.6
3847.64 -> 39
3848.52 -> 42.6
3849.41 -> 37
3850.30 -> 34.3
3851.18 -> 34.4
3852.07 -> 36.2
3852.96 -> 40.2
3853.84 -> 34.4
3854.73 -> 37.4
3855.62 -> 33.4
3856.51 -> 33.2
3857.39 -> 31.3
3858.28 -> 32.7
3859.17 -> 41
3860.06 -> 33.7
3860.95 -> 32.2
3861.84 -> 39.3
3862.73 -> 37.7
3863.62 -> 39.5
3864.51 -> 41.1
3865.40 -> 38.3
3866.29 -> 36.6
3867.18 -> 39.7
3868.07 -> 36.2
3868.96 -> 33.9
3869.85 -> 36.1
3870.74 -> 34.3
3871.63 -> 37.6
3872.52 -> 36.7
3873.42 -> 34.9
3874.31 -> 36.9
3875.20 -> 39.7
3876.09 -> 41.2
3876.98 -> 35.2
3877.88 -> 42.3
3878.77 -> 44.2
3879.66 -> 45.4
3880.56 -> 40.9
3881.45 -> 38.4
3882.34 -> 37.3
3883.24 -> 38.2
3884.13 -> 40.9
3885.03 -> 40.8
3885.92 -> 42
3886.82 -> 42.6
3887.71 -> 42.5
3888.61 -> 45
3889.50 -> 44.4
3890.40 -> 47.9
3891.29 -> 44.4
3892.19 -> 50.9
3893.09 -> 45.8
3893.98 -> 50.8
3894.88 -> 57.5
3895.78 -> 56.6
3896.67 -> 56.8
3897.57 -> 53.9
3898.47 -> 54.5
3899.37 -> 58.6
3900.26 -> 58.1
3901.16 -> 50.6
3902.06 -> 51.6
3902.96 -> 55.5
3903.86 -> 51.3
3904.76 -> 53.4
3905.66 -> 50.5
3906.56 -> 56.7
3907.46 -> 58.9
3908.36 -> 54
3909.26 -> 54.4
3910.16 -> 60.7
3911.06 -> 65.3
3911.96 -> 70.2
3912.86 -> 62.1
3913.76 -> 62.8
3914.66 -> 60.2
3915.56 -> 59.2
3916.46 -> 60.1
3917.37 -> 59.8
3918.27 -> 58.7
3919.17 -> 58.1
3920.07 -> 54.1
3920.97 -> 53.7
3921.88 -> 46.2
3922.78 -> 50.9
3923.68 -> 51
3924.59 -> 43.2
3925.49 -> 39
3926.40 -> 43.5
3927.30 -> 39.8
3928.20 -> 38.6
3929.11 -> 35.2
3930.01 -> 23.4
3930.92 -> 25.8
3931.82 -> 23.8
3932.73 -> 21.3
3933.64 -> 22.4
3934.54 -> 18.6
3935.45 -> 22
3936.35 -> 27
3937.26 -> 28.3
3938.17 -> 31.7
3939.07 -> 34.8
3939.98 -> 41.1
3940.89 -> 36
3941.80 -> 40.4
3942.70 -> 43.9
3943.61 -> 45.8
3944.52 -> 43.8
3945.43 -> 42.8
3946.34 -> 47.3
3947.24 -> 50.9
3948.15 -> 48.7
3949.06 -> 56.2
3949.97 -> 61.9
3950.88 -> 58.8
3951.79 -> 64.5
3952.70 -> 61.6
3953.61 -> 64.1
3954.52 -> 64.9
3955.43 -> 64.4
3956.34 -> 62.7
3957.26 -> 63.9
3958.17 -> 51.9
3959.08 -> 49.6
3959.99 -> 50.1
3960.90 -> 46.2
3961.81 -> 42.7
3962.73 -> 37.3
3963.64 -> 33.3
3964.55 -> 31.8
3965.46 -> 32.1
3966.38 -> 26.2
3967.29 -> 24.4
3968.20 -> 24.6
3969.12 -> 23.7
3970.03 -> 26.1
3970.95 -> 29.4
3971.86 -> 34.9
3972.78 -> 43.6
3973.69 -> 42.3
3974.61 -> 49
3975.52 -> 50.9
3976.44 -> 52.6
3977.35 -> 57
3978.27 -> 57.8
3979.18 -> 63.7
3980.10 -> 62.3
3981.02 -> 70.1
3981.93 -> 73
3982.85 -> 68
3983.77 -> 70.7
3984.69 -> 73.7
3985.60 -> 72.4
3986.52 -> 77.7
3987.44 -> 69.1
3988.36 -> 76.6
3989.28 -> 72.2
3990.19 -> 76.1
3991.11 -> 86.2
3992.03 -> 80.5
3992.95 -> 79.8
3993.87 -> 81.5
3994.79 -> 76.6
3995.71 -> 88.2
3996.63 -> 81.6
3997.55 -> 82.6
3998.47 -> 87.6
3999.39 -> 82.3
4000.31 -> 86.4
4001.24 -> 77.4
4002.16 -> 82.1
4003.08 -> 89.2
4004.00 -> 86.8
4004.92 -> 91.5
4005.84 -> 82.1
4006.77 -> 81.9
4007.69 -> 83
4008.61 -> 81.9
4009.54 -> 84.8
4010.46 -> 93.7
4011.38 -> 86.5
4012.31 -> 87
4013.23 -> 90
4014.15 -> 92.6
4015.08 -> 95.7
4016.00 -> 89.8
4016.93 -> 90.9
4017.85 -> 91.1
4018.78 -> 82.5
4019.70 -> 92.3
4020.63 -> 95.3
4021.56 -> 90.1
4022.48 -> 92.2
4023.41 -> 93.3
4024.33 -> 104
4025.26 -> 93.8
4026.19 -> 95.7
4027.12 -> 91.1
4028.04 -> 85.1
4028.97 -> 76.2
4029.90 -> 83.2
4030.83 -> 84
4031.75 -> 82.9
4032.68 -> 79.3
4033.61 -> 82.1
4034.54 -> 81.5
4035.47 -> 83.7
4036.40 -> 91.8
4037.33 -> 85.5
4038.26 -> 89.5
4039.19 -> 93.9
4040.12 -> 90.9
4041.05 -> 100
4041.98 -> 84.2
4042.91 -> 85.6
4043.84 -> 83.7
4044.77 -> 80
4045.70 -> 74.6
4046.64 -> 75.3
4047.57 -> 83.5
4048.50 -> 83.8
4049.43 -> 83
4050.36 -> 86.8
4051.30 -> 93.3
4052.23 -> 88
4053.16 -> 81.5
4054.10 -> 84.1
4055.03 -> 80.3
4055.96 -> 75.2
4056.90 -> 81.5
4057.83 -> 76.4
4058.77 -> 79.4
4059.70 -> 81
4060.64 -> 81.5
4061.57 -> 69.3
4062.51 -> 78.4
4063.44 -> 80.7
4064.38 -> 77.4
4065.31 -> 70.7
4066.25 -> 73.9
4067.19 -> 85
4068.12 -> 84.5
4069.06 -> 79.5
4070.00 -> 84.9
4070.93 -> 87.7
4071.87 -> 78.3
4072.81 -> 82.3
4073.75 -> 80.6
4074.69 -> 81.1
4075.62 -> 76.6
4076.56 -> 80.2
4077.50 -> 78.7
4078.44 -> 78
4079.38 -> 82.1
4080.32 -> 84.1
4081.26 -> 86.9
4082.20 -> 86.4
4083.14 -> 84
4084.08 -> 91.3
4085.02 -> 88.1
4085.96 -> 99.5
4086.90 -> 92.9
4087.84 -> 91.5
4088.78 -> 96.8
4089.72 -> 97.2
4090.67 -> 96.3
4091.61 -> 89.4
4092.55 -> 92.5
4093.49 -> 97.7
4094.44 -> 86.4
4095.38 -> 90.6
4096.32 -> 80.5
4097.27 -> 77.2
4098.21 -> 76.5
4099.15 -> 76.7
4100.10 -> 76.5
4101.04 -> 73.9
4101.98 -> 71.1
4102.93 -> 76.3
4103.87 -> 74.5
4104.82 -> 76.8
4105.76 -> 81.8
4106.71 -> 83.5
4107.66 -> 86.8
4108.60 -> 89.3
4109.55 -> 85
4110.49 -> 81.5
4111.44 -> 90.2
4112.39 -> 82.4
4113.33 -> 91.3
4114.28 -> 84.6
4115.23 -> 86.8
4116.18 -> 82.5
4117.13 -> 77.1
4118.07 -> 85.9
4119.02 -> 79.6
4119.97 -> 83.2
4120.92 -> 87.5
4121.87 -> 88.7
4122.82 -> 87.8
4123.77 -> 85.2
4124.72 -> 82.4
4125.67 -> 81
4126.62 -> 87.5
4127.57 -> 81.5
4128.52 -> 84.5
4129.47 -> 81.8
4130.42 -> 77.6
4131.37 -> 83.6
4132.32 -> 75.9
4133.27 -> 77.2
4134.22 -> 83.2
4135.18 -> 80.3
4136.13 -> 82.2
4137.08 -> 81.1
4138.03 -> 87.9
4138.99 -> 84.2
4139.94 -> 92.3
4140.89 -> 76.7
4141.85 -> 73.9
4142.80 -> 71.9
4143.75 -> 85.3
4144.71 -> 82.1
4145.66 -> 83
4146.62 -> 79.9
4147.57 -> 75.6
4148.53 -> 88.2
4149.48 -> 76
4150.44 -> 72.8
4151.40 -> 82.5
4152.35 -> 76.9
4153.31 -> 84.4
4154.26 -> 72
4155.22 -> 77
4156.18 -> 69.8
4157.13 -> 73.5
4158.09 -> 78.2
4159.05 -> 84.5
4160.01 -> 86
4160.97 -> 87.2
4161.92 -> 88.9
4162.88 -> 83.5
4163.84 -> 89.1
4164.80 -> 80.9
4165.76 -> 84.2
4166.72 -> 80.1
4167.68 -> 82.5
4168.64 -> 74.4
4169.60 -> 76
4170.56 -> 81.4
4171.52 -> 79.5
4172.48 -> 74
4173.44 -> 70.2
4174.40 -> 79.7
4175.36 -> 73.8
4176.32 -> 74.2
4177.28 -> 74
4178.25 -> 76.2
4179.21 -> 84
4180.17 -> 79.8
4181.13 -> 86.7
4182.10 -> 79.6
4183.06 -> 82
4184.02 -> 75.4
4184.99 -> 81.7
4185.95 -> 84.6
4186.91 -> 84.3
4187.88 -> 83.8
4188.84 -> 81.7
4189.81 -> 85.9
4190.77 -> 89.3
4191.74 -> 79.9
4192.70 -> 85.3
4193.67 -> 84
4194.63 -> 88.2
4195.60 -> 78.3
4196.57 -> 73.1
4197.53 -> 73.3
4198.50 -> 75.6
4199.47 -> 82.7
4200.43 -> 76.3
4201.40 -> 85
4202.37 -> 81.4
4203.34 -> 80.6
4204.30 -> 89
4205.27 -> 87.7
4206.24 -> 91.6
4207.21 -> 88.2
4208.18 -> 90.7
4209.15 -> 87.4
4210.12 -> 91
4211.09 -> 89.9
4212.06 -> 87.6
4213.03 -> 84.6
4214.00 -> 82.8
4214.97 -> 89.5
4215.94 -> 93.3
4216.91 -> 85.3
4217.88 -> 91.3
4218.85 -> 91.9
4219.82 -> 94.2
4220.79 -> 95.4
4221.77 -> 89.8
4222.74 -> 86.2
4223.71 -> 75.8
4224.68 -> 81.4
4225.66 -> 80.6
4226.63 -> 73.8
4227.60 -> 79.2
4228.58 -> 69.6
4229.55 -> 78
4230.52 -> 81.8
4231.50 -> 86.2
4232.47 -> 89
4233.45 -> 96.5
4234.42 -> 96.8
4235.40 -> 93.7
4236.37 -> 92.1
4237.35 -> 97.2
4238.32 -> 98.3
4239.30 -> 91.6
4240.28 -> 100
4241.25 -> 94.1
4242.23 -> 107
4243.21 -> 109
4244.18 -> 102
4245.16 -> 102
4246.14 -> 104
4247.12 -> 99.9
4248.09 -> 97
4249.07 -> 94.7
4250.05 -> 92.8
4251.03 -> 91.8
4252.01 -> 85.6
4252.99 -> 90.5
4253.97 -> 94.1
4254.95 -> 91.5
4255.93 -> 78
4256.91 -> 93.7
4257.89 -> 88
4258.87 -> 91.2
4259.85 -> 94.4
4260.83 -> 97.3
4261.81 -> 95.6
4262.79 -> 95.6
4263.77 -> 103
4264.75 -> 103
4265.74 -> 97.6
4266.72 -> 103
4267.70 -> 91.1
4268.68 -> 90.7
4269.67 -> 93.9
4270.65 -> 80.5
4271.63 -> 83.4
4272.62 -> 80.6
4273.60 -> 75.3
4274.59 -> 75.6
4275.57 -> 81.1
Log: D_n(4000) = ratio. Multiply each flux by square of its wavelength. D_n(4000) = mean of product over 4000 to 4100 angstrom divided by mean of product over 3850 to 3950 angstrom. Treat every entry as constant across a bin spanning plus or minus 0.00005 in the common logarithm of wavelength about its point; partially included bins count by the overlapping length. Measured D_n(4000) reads 2.11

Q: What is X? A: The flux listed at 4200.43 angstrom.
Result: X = 76.3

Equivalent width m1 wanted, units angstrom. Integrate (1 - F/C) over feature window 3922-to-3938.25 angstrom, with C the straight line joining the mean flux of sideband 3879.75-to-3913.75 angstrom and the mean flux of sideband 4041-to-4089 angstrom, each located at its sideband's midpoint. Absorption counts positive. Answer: 6.9 angstrom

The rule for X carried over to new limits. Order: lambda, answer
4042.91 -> 85.6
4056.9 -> 81.5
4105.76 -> 81.8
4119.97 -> 83.2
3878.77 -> 44.2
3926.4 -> 43.5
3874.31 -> 36.9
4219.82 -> 94.2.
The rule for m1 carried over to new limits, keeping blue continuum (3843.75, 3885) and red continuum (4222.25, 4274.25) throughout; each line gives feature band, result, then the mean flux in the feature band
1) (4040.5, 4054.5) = -4.72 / 84.5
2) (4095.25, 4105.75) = -0.96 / 77.1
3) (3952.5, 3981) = 3.13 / 46.2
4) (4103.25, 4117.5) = -2.28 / 83.6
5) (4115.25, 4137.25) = -2.48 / 82.6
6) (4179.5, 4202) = 0.44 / 81.6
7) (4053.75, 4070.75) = -3.62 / 79.2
